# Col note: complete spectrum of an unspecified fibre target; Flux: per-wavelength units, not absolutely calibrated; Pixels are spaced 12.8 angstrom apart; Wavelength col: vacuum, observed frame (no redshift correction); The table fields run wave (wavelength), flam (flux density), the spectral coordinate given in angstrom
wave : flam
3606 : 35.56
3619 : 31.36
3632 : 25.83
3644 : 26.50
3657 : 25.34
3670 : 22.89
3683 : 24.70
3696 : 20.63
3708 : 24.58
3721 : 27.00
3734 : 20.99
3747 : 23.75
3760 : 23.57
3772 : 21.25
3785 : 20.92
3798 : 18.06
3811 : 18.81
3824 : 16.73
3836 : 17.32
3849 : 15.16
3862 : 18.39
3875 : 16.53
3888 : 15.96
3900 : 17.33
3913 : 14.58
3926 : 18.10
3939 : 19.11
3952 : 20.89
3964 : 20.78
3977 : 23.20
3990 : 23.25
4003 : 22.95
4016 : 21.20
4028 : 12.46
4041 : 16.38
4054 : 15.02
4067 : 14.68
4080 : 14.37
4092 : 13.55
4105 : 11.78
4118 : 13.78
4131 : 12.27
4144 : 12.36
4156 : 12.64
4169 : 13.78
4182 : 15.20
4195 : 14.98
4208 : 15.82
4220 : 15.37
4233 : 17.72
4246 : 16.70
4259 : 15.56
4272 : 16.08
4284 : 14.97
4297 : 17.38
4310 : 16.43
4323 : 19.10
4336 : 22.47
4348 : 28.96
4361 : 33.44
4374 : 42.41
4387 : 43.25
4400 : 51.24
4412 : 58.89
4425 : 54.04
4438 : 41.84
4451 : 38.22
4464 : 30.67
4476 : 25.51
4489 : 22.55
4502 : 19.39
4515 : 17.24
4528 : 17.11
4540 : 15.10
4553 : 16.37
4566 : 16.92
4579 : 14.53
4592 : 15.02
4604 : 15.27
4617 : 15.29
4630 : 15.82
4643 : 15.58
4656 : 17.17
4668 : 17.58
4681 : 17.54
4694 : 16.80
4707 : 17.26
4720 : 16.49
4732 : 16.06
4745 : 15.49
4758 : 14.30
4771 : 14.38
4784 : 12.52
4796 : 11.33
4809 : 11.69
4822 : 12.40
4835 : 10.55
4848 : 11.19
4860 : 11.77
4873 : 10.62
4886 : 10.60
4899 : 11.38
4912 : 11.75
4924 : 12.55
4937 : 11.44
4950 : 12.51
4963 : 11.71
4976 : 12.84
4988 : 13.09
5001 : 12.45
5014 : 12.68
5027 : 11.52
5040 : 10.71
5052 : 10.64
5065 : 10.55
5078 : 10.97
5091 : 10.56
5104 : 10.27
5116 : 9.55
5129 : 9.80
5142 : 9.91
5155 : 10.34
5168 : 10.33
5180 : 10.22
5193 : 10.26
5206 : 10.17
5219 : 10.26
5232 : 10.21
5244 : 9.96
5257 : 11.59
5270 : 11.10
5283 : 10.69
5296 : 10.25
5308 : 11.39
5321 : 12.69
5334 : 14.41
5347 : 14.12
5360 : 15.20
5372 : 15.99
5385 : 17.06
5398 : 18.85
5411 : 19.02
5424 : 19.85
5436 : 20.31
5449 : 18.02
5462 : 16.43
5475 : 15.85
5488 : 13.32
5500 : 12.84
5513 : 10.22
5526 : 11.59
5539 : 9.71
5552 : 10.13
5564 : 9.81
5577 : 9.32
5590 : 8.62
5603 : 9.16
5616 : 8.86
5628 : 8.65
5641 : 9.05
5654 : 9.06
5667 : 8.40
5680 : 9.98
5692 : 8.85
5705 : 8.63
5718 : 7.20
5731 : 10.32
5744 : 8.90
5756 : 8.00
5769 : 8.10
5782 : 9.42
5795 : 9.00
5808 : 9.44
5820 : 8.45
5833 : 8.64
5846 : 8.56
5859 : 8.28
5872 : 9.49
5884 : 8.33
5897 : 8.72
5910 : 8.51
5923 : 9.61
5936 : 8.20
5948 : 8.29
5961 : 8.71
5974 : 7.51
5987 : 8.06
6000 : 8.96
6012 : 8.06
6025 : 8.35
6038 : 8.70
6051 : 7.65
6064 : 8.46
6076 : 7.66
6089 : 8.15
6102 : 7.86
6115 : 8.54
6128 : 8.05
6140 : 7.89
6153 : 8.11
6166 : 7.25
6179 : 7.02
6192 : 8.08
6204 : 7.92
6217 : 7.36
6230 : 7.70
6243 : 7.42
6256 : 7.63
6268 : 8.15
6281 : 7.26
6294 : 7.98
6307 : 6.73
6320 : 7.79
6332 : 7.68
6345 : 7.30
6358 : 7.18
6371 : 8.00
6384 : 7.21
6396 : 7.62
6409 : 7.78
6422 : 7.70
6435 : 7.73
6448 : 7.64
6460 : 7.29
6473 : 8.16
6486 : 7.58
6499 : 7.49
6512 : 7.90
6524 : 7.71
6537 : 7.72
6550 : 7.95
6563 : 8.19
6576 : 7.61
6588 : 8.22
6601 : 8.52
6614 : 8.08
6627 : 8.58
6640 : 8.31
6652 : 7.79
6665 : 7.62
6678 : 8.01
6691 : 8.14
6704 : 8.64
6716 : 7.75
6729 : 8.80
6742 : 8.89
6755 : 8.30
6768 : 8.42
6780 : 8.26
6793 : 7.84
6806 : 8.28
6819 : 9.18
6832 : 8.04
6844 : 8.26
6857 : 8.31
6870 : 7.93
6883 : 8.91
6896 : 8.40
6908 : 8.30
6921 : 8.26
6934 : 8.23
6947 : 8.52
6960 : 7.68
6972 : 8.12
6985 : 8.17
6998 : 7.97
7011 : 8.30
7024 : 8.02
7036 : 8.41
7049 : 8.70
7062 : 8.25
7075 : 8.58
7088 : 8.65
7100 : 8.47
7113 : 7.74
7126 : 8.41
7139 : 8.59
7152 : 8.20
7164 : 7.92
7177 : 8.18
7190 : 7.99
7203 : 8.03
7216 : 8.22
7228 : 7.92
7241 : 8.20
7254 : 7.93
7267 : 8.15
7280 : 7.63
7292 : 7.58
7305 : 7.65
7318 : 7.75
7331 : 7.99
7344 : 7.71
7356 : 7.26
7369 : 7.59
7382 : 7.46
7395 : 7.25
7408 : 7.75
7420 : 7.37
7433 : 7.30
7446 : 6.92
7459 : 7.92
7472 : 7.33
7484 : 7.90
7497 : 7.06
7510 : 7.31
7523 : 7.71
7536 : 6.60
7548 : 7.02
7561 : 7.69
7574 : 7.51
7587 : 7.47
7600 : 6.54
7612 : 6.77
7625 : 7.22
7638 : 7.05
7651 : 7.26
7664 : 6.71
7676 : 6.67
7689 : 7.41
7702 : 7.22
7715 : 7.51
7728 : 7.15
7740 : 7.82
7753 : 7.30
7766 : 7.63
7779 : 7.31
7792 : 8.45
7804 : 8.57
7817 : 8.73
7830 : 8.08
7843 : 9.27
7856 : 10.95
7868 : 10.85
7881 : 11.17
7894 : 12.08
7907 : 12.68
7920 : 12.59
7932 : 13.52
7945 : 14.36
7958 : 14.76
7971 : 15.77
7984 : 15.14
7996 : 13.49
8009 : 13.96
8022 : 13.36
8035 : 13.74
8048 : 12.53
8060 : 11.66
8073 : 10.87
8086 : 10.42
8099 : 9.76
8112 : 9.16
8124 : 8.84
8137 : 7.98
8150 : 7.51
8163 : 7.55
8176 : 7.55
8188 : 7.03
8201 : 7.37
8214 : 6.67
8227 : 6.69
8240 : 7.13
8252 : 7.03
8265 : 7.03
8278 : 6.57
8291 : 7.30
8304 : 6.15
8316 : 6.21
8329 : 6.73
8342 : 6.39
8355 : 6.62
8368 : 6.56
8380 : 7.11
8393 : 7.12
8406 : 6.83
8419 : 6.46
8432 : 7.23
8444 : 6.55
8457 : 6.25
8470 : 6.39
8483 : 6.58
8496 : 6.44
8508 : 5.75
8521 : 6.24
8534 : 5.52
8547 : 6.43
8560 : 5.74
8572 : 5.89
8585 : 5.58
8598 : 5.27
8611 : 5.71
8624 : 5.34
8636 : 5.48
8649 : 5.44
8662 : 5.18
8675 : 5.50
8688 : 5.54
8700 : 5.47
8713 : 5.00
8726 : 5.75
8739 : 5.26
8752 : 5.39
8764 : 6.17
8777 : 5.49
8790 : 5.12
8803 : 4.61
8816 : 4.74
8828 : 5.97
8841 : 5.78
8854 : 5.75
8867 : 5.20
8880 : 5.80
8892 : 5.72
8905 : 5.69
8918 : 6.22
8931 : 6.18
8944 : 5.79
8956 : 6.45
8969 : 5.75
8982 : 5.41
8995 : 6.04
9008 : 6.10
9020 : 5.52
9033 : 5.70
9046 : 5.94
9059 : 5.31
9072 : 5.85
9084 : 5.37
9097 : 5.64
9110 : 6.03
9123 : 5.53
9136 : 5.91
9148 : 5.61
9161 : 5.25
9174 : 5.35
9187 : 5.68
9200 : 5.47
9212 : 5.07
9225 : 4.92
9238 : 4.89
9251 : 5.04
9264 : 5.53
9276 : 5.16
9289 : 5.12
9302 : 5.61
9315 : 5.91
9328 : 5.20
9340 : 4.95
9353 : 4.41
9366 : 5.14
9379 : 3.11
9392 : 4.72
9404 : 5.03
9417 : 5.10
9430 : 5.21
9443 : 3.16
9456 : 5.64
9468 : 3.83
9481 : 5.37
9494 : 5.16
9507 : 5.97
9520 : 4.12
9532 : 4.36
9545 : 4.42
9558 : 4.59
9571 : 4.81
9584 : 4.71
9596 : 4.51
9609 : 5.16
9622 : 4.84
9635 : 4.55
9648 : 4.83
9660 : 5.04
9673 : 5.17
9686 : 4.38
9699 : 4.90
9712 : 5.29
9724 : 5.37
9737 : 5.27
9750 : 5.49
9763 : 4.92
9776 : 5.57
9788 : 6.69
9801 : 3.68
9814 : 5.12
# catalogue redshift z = 1.85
